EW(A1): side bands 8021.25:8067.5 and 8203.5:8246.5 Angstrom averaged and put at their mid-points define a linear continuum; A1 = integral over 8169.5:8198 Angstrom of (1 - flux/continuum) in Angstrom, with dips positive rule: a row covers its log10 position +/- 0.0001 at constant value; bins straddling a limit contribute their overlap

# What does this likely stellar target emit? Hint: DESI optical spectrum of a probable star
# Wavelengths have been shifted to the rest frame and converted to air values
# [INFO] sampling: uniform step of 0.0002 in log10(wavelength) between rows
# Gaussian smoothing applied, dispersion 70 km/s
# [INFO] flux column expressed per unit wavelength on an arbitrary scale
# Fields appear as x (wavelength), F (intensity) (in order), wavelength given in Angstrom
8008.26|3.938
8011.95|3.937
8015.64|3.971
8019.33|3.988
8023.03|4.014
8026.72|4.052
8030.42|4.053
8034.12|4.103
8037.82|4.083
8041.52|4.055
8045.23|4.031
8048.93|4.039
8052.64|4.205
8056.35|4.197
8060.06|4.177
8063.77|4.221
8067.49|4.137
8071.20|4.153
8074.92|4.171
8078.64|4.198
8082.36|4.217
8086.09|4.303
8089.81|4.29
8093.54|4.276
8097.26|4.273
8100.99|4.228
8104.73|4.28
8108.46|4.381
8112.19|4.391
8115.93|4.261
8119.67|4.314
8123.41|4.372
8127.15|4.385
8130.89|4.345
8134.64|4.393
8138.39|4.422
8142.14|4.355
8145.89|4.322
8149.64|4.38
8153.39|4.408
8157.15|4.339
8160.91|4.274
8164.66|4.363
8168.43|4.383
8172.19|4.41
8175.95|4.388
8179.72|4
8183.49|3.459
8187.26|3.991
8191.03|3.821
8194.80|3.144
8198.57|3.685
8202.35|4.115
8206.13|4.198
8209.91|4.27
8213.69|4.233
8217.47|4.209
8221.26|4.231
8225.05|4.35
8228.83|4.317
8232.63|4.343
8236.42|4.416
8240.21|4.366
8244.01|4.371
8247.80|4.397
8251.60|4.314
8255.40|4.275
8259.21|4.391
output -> 2.4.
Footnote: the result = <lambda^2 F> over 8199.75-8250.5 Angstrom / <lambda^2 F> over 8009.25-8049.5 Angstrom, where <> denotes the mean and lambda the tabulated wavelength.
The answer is 1.12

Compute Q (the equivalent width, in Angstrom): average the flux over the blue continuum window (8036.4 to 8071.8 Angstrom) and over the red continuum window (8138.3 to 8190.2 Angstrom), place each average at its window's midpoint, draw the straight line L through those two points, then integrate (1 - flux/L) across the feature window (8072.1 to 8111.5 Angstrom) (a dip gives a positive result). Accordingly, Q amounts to -0.92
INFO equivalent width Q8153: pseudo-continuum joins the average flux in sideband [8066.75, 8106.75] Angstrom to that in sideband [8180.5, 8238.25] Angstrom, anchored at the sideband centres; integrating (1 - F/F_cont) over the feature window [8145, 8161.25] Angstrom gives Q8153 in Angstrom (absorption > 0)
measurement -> -0.86 Angstrom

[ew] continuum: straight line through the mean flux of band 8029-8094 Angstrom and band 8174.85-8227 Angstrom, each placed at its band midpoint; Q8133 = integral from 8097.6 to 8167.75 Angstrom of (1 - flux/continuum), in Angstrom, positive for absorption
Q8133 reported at -4.56 Angstrom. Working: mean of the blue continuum 4.16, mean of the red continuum 4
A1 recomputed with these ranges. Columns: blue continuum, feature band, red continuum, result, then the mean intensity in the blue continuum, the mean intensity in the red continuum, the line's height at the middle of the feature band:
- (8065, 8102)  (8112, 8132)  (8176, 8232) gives -0.9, 4.22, 4.02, 4.16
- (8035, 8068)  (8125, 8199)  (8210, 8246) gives 1.2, 4.13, 4.31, 4.24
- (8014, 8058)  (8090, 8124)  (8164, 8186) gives -1.6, 4.07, 4.15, 4.11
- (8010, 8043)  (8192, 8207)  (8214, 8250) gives 1.8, 4.03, 4.33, 4.28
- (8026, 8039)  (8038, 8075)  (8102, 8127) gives 0.1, 4.07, 4.33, 4.15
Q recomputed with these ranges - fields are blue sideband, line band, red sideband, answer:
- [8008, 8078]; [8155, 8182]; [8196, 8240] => -0.8 Angstrom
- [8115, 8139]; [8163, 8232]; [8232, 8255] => 4.3 Angstrom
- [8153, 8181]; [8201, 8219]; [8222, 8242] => 0.6 Angstrom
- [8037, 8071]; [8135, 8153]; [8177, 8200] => -2.5 Angstrom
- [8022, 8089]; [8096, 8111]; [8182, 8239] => -0.7 Angstrom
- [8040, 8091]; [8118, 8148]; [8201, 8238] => -1.1 Angstrom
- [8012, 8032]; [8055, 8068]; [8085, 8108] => -0.1 Angstrom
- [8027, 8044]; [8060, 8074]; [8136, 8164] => -0.1 Angstrom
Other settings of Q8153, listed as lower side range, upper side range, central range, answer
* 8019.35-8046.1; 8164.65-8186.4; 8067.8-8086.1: -0.5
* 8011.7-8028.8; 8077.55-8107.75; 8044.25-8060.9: -0.1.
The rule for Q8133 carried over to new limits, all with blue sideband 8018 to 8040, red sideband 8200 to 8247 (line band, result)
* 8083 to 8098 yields -0.57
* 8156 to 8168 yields -0.35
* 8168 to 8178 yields -0.40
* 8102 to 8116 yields -0.63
